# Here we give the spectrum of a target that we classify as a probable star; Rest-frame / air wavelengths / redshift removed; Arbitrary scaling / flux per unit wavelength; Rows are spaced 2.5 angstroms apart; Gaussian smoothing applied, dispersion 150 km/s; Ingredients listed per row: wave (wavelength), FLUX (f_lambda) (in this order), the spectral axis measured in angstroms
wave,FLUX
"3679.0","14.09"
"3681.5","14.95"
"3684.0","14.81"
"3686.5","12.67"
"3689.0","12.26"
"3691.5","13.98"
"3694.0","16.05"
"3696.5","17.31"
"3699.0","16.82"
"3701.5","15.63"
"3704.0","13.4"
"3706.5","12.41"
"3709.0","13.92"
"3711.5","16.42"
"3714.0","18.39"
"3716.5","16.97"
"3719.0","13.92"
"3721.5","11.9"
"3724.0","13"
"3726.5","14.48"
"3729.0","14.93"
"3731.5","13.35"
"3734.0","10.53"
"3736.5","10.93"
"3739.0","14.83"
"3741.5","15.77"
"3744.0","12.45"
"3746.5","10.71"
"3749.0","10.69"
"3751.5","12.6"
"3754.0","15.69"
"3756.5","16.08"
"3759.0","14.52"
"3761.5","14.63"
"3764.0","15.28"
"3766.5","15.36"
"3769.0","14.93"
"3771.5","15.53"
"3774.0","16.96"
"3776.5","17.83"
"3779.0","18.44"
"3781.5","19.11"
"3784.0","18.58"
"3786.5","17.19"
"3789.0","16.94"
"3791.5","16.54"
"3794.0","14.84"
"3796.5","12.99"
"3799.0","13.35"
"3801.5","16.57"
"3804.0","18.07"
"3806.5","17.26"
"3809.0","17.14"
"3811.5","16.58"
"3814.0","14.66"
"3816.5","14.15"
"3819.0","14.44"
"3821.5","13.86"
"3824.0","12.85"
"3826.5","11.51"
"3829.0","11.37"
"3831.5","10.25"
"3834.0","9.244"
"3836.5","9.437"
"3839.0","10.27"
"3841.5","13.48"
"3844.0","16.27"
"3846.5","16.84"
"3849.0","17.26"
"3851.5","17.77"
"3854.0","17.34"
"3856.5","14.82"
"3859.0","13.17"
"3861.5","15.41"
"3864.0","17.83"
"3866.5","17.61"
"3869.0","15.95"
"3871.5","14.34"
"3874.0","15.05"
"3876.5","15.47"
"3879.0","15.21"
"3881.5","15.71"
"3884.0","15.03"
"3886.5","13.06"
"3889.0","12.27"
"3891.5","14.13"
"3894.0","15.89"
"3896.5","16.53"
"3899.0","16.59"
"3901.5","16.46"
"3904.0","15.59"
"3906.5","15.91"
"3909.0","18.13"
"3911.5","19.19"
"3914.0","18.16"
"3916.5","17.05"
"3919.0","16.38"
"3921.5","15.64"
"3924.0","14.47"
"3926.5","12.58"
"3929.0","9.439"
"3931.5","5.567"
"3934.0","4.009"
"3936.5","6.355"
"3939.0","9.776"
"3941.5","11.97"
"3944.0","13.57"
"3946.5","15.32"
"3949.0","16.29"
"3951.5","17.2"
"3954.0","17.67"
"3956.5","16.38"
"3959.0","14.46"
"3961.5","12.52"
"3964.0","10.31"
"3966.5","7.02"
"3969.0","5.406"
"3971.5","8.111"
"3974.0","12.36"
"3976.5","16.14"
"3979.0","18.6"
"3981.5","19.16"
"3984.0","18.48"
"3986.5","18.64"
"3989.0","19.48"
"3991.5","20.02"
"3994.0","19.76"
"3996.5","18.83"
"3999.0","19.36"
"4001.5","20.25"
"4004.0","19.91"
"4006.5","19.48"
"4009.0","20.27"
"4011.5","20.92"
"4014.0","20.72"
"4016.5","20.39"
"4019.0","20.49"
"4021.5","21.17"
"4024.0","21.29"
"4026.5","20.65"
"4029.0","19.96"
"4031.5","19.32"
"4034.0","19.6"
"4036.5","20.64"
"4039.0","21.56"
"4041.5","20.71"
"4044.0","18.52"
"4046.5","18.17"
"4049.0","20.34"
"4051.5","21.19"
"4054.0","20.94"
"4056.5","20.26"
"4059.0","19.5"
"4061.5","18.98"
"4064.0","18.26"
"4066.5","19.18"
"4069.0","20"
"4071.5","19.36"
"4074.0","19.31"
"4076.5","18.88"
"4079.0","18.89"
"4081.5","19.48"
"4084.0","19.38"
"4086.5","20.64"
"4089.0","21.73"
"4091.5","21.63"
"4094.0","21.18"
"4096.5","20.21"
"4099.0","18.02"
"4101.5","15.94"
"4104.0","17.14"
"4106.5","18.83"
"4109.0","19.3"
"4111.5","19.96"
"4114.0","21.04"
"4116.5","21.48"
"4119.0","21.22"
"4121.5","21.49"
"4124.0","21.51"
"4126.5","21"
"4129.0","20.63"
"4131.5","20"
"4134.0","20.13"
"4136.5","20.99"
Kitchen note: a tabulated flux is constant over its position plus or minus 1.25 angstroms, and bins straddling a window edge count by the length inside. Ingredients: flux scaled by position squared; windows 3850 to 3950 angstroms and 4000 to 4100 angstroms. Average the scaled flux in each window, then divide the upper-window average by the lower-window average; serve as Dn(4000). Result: 1.49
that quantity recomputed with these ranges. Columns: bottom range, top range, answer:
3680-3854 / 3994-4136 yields 1.59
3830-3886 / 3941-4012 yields 1.17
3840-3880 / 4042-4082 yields 1.36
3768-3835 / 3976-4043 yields 1.45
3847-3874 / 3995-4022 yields 1.35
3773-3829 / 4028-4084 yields 1.42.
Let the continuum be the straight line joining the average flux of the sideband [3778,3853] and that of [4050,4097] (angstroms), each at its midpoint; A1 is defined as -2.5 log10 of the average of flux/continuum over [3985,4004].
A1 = -0.06 mag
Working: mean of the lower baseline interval 14.9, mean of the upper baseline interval 19.9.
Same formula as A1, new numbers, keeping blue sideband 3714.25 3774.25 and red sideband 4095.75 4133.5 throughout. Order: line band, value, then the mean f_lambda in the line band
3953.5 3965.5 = 0.24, 13.9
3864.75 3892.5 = 0.08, 15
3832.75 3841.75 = 0.44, 10.3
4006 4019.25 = -0.12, 20.4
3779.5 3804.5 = -0.12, 16.4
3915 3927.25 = 0.10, 15.4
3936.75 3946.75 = 0.41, 11.8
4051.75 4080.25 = -0.02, 19.5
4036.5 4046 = -0.08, 20.1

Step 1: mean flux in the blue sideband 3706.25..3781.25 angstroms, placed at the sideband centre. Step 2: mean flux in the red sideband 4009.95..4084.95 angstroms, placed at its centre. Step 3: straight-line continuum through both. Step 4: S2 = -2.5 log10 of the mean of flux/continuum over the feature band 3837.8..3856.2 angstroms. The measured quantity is 0.05 mag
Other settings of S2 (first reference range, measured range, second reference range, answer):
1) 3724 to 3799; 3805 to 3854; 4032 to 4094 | 0.14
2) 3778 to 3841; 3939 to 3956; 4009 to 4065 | 0.20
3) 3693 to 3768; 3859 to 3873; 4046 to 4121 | 0.03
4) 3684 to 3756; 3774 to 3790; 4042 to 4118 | -0.20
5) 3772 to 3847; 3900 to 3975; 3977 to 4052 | 0.34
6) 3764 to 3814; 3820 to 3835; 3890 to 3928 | 0.37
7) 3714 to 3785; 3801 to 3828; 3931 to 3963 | -0.08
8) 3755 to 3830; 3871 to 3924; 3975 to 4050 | 0.12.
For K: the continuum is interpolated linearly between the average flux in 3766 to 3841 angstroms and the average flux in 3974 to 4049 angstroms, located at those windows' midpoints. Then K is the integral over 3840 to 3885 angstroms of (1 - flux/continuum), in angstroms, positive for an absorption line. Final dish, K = 1.2 angstroms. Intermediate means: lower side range 14.9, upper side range 19.6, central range 15.8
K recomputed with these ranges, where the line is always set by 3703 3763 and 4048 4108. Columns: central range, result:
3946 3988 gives 7.9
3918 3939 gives 8.1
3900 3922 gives -0.2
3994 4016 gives -1.9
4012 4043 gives -3.0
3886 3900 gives 1.4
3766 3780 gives -1.9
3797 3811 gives -1.2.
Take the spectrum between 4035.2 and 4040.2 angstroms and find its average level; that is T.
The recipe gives 21.1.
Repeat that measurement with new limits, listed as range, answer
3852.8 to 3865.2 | 15.7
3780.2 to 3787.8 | 18.3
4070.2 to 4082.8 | 19.2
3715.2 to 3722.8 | 14.3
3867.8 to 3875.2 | 15.1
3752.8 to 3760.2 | 15.4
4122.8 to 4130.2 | 21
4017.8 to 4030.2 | 20.7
